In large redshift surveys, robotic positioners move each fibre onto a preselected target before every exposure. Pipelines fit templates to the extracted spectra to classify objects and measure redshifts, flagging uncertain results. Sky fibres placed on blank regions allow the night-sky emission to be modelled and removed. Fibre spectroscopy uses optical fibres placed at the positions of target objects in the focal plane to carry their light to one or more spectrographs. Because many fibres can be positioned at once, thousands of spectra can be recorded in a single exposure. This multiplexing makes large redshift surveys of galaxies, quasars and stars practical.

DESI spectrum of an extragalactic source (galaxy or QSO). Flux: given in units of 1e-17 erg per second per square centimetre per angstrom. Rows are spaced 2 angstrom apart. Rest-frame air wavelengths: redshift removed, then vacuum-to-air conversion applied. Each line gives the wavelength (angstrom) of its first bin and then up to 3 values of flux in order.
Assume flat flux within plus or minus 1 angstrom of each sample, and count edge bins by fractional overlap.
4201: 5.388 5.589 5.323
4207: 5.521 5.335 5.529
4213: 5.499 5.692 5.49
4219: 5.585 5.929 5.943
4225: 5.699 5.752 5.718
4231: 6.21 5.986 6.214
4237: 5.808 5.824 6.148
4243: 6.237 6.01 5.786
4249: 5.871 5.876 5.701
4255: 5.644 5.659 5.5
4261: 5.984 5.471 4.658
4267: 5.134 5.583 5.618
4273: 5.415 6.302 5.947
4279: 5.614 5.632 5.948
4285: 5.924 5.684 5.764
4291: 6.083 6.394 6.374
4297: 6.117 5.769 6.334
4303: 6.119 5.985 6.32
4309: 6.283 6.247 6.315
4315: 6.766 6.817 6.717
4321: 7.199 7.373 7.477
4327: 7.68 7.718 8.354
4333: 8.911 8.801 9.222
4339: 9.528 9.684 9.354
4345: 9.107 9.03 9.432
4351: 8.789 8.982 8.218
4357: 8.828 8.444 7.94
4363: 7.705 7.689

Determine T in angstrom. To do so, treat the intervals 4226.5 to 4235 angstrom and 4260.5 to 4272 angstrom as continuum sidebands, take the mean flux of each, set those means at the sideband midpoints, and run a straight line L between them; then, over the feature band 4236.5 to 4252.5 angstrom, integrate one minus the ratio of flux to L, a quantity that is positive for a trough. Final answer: -0.6 angstrom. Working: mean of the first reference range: 5.96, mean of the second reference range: 5.38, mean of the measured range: 5.94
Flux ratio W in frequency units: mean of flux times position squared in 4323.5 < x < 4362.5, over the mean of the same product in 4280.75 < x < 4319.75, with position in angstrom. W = 1.43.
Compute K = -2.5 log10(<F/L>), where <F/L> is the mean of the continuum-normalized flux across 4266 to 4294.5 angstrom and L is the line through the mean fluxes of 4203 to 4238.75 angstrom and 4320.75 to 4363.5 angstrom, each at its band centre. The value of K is 0.222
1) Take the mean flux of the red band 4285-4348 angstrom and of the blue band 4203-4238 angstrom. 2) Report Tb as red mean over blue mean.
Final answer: 1.27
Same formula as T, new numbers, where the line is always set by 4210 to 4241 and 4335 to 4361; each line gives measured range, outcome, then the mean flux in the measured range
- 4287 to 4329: 7.6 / 6.52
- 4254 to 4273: 3.7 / 5.47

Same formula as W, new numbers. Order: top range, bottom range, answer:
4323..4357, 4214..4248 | 1.56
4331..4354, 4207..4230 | 1.71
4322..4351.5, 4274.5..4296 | 1.49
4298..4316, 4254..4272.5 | 1.16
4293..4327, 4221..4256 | 1.15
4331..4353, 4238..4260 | 1.63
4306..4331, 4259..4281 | 1.28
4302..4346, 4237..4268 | 1.39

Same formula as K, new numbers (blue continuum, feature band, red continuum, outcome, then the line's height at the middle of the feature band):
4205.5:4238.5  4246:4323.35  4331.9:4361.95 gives 0.22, 7.35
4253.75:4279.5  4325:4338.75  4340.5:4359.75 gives -0.03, 8.23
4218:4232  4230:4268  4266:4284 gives 0.00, 5.76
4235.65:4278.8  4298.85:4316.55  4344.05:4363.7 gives 0.16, 7.26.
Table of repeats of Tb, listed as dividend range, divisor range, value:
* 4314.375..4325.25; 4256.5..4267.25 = 1.30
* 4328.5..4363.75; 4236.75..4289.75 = 1.54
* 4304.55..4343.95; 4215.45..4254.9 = 1.30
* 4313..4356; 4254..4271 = 1.52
